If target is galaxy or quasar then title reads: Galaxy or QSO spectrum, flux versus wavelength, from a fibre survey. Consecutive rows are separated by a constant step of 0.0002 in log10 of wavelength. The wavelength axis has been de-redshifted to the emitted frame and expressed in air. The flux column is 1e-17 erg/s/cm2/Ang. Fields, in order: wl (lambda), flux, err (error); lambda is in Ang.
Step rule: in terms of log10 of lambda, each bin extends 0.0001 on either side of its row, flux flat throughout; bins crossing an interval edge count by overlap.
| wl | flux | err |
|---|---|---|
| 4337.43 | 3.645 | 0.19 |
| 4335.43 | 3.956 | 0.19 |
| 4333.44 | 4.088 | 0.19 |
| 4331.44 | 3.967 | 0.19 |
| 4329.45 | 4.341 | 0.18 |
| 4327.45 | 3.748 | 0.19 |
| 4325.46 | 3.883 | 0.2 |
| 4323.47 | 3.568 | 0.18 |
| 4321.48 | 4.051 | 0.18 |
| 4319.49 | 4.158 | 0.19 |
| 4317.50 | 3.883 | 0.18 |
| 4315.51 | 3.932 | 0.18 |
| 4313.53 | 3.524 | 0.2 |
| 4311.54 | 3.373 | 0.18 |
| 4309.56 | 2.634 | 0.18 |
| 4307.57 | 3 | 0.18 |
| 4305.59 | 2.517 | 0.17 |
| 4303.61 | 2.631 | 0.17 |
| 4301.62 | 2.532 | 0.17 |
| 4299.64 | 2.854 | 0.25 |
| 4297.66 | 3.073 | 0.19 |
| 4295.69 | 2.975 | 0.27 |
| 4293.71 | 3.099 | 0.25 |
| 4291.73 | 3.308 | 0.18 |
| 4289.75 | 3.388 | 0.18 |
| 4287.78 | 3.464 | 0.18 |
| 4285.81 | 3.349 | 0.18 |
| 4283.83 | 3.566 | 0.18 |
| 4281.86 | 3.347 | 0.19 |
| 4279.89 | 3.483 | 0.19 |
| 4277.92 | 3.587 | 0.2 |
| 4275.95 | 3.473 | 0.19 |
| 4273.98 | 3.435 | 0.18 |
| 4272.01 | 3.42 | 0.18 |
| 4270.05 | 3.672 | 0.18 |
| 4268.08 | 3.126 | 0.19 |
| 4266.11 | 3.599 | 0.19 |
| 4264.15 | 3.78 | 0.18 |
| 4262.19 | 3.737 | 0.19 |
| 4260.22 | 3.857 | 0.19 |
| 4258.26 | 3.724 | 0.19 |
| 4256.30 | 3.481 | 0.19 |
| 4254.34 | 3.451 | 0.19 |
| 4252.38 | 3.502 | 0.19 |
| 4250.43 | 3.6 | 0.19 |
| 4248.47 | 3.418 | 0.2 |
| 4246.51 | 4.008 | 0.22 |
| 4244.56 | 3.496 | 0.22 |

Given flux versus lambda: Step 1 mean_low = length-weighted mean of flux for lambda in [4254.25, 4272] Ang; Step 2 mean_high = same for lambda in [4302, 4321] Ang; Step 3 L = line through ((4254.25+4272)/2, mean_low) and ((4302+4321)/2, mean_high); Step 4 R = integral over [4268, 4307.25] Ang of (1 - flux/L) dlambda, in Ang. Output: 2.69 Ang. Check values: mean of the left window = 3.6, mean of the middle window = 3.21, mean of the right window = 3.29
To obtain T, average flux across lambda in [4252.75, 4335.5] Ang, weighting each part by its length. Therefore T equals 3.47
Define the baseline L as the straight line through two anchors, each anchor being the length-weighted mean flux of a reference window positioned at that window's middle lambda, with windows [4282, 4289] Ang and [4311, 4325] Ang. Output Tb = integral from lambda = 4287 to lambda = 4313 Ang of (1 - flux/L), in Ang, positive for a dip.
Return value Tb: 4.37 Ang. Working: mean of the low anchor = 3.45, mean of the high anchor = 3.8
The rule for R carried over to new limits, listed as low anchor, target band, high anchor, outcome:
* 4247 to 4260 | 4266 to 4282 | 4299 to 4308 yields -1.3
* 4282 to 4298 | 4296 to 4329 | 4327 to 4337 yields 3.1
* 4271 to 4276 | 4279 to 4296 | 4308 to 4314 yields -0.1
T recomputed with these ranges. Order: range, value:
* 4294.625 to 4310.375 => 2.78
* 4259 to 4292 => 3.51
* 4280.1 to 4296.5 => 3.32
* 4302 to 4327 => 3.42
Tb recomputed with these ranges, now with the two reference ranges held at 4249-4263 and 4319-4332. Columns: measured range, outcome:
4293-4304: 2.7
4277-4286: 0.6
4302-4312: 2.8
